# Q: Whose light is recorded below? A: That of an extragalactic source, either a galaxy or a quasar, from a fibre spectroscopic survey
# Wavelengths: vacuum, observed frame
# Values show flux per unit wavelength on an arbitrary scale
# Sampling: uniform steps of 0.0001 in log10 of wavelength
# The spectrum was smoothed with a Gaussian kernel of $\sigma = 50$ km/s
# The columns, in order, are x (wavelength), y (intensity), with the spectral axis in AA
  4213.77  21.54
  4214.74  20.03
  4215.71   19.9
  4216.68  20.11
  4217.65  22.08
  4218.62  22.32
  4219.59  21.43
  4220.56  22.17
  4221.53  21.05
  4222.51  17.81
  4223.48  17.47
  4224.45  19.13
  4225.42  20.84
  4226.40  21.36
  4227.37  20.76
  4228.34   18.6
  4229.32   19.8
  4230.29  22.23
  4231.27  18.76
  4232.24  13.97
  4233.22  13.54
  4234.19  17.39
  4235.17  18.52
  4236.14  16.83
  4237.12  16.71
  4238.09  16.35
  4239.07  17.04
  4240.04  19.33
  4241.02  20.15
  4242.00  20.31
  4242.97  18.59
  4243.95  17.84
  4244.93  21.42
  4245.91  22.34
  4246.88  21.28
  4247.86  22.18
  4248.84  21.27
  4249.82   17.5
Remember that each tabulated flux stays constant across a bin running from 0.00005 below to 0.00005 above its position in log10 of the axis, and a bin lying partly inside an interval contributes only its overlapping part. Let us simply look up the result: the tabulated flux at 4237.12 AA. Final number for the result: 16.71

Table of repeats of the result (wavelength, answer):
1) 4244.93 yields 21.42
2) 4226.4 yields 21.36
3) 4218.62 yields 22.32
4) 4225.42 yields 20.84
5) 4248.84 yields 21.27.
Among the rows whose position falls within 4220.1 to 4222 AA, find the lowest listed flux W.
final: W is 21.05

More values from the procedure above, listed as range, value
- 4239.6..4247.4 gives 17.84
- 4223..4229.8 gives 17.47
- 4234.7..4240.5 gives 16.35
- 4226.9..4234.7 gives 13.54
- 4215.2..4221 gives 19.9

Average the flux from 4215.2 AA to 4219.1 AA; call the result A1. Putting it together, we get 21.1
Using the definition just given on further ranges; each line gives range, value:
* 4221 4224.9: 18.9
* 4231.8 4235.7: 15.9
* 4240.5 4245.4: 19.6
